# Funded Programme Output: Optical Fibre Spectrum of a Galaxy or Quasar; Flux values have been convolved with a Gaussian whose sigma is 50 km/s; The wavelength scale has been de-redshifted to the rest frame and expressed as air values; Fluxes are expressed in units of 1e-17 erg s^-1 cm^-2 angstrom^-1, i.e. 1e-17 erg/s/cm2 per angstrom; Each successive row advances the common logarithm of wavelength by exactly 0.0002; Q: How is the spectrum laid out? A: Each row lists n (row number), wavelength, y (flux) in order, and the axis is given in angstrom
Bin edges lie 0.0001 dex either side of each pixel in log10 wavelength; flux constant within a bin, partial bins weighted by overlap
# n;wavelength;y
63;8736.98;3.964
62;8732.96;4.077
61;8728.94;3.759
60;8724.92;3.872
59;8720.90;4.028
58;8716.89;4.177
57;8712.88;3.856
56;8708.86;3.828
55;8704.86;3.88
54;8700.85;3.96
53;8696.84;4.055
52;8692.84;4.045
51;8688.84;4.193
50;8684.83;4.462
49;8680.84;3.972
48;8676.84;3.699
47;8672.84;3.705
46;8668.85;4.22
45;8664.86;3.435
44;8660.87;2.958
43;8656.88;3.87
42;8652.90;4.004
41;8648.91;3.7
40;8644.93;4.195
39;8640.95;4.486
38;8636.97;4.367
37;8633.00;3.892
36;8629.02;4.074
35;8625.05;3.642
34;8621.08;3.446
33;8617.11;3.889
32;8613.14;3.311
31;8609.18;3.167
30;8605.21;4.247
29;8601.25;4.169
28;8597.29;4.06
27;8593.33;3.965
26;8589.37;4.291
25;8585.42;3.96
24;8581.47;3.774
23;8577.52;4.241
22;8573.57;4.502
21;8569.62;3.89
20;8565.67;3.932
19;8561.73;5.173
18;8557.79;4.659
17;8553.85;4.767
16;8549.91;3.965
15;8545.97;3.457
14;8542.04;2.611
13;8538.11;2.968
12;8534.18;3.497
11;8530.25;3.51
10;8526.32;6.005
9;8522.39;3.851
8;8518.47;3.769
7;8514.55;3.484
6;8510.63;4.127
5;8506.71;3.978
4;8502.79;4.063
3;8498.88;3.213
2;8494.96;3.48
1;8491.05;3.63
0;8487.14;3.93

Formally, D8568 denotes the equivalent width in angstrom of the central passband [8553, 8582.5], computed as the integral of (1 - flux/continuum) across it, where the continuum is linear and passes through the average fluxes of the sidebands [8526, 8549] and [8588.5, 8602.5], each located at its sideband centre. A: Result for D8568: -4.28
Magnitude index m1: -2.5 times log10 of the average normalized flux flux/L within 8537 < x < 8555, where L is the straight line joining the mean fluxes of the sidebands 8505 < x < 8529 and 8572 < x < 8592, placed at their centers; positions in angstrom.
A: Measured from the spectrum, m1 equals 0.18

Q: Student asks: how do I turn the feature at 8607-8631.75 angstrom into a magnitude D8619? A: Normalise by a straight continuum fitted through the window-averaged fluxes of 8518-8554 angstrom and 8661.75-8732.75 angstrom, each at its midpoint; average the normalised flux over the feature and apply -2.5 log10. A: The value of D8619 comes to 0.08 mag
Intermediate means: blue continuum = 3.8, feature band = 3.6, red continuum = 3.94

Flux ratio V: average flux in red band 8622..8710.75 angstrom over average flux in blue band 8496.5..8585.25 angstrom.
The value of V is 0.99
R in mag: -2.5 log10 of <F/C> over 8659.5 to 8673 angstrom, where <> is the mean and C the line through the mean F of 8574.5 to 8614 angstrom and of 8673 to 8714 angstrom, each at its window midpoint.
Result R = 0.11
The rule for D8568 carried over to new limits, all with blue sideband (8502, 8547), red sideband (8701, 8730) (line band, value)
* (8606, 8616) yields 1.11 angstrom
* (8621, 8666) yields 0.04 angstrom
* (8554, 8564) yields -2.78 angstrom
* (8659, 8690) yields 0.54 angstrom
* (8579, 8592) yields -0.65 angstrom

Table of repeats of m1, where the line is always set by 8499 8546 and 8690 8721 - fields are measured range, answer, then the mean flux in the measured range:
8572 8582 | -0.10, 4.22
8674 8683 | 0.03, 3.84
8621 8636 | 0.01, 3.85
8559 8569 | -0.17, 4.47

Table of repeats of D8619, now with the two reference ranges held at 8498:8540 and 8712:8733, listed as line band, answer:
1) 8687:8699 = -0.04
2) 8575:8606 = -0.05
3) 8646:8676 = 0.06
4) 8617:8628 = 0.07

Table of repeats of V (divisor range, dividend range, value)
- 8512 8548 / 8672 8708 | 1.08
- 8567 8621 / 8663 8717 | 1.00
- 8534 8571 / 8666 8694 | 1.03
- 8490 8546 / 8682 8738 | 1.08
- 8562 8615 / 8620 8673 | 0.97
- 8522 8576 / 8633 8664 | 0.96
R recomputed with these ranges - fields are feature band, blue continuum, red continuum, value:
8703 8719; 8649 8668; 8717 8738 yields -0.016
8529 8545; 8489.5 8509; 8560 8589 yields 0.243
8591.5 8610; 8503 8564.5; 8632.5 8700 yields 0.002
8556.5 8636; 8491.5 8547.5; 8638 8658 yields -0.024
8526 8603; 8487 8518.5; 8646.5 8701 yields -0.068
